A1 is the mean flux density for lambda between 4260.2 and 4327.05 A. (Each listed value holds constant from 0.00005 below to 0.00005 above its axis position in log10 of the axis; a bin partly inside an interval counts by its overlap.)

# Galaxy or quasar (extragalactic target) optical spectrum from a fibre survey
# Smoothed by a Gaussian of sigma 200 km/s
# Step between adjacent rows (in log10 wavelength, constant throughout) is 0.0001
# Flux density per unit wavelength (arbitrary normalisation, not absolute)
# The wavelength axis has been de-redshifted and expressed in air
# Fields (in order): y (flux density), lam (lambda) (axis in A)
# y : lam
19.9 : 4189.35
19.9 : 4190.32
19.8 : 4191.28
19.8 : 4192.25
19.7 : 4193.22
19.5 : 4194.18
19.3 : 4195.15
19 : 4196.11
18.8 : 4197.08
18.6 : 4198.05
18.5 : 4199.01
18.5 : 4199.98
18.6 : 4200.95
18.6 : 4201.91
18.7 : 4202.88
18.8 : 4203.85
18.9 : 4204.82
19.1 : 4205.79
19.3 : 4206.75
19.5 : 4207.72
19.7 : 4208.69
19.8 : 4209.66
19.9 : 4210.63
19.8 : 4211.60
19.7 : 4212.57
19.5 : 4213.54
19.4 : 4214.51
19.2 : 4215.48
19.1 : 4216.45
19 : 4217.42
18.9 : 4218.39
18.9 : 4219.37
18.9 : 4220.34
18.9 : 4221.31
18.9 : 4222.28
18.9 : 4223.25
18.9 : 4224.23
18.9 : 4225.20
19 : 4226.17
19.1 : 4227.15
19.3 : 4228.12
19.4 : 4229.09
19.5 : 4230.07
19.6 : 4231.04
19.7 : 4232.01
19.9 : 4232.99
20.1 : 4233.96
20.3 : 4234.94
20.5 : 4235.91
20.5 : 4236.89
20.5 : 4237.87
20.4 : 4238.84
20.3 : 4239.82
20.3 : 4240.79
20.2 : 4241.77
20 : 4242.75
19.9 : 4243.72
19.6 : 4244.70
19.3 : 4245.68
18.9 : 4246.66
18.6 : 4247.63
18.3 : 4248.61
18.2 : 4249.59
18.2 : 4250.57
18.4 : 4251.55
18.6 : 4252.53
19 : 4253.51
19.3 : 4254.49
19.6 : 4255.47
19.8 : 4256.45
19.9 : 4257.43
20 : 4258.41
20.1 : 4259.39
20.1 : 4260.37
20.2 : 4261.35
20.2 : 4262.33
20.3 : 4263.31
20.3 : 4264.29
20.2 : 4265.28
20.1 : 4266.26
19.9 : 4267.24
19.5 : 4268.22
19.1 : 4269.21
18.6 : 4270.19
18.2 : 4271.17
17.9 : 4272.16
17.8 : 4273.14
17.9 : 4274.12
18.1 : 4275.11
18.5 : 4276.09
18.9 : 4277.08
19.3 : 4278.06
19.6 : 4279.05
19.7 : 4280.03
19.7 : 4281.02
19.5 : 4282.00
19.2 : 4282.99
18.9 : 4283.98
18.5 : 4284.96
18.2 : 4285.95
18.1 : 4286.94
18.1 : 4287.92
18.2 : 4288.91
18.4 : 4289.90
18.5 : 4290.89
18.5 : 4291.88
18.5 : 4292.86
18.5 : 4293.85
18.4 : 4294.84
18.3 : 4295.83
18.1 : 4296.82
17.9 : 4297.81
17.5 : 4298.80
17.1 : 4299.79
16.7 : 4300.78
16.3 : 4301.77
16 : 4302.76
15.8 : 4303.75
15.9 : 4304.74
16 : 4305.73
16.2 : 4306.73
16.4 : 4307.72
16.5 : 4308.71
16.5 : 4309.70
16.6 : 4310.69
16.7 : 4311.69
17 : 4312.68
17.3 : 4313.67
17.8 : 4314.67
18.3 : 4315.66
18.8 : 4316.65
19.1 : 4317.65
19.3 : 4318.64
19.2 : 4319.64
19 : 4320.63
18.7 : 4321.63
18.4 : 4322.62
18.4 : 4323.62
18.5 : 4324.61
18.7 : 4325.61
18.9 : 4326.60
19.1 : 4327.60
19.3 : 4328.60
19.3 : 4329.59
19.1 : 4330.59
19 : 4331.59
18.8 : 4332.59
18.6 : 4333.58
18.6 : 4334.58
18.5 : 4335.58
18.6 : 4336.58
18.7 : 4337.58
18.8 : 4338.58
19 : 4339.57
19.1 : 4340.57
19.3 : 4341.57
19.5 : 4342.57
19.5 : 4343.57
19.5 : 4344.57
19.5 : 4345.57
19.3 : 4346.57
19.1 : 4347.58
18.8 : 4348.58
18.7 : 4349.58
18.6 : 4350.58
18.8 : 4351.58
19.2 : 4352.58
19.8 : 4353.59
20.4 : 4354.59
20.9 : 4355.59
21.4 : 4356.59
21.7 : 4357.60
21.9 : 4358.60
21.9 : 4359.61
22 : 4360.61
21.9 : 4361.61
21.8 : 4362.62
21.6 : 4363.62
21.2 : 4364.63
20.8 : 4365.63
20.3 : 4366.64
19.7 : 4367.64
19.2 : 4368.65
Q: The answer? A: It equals 18.3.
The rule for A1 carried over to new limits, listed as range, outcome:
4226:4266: 19.7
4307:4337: 18.3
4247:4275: 19.2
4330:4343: 18.9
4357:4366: 21.6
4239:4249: 19.6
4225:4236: 19.6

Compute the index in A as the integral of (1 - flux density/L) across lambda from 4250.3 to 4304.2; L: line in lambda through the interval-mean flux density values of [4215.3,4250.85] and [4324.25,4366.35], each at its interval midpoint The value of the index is 2.2 A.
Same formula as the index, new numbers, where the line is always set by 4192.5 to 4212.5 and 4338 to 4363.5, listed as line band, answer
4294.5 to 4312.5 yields 2.68 A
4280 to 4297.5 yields 0.96 A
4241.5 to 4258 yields 0.24 A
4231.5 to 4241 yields -0.44 A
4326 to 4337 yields 0.57 A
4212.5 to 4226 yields 0.14 A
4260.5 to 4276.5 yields 0.28 A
